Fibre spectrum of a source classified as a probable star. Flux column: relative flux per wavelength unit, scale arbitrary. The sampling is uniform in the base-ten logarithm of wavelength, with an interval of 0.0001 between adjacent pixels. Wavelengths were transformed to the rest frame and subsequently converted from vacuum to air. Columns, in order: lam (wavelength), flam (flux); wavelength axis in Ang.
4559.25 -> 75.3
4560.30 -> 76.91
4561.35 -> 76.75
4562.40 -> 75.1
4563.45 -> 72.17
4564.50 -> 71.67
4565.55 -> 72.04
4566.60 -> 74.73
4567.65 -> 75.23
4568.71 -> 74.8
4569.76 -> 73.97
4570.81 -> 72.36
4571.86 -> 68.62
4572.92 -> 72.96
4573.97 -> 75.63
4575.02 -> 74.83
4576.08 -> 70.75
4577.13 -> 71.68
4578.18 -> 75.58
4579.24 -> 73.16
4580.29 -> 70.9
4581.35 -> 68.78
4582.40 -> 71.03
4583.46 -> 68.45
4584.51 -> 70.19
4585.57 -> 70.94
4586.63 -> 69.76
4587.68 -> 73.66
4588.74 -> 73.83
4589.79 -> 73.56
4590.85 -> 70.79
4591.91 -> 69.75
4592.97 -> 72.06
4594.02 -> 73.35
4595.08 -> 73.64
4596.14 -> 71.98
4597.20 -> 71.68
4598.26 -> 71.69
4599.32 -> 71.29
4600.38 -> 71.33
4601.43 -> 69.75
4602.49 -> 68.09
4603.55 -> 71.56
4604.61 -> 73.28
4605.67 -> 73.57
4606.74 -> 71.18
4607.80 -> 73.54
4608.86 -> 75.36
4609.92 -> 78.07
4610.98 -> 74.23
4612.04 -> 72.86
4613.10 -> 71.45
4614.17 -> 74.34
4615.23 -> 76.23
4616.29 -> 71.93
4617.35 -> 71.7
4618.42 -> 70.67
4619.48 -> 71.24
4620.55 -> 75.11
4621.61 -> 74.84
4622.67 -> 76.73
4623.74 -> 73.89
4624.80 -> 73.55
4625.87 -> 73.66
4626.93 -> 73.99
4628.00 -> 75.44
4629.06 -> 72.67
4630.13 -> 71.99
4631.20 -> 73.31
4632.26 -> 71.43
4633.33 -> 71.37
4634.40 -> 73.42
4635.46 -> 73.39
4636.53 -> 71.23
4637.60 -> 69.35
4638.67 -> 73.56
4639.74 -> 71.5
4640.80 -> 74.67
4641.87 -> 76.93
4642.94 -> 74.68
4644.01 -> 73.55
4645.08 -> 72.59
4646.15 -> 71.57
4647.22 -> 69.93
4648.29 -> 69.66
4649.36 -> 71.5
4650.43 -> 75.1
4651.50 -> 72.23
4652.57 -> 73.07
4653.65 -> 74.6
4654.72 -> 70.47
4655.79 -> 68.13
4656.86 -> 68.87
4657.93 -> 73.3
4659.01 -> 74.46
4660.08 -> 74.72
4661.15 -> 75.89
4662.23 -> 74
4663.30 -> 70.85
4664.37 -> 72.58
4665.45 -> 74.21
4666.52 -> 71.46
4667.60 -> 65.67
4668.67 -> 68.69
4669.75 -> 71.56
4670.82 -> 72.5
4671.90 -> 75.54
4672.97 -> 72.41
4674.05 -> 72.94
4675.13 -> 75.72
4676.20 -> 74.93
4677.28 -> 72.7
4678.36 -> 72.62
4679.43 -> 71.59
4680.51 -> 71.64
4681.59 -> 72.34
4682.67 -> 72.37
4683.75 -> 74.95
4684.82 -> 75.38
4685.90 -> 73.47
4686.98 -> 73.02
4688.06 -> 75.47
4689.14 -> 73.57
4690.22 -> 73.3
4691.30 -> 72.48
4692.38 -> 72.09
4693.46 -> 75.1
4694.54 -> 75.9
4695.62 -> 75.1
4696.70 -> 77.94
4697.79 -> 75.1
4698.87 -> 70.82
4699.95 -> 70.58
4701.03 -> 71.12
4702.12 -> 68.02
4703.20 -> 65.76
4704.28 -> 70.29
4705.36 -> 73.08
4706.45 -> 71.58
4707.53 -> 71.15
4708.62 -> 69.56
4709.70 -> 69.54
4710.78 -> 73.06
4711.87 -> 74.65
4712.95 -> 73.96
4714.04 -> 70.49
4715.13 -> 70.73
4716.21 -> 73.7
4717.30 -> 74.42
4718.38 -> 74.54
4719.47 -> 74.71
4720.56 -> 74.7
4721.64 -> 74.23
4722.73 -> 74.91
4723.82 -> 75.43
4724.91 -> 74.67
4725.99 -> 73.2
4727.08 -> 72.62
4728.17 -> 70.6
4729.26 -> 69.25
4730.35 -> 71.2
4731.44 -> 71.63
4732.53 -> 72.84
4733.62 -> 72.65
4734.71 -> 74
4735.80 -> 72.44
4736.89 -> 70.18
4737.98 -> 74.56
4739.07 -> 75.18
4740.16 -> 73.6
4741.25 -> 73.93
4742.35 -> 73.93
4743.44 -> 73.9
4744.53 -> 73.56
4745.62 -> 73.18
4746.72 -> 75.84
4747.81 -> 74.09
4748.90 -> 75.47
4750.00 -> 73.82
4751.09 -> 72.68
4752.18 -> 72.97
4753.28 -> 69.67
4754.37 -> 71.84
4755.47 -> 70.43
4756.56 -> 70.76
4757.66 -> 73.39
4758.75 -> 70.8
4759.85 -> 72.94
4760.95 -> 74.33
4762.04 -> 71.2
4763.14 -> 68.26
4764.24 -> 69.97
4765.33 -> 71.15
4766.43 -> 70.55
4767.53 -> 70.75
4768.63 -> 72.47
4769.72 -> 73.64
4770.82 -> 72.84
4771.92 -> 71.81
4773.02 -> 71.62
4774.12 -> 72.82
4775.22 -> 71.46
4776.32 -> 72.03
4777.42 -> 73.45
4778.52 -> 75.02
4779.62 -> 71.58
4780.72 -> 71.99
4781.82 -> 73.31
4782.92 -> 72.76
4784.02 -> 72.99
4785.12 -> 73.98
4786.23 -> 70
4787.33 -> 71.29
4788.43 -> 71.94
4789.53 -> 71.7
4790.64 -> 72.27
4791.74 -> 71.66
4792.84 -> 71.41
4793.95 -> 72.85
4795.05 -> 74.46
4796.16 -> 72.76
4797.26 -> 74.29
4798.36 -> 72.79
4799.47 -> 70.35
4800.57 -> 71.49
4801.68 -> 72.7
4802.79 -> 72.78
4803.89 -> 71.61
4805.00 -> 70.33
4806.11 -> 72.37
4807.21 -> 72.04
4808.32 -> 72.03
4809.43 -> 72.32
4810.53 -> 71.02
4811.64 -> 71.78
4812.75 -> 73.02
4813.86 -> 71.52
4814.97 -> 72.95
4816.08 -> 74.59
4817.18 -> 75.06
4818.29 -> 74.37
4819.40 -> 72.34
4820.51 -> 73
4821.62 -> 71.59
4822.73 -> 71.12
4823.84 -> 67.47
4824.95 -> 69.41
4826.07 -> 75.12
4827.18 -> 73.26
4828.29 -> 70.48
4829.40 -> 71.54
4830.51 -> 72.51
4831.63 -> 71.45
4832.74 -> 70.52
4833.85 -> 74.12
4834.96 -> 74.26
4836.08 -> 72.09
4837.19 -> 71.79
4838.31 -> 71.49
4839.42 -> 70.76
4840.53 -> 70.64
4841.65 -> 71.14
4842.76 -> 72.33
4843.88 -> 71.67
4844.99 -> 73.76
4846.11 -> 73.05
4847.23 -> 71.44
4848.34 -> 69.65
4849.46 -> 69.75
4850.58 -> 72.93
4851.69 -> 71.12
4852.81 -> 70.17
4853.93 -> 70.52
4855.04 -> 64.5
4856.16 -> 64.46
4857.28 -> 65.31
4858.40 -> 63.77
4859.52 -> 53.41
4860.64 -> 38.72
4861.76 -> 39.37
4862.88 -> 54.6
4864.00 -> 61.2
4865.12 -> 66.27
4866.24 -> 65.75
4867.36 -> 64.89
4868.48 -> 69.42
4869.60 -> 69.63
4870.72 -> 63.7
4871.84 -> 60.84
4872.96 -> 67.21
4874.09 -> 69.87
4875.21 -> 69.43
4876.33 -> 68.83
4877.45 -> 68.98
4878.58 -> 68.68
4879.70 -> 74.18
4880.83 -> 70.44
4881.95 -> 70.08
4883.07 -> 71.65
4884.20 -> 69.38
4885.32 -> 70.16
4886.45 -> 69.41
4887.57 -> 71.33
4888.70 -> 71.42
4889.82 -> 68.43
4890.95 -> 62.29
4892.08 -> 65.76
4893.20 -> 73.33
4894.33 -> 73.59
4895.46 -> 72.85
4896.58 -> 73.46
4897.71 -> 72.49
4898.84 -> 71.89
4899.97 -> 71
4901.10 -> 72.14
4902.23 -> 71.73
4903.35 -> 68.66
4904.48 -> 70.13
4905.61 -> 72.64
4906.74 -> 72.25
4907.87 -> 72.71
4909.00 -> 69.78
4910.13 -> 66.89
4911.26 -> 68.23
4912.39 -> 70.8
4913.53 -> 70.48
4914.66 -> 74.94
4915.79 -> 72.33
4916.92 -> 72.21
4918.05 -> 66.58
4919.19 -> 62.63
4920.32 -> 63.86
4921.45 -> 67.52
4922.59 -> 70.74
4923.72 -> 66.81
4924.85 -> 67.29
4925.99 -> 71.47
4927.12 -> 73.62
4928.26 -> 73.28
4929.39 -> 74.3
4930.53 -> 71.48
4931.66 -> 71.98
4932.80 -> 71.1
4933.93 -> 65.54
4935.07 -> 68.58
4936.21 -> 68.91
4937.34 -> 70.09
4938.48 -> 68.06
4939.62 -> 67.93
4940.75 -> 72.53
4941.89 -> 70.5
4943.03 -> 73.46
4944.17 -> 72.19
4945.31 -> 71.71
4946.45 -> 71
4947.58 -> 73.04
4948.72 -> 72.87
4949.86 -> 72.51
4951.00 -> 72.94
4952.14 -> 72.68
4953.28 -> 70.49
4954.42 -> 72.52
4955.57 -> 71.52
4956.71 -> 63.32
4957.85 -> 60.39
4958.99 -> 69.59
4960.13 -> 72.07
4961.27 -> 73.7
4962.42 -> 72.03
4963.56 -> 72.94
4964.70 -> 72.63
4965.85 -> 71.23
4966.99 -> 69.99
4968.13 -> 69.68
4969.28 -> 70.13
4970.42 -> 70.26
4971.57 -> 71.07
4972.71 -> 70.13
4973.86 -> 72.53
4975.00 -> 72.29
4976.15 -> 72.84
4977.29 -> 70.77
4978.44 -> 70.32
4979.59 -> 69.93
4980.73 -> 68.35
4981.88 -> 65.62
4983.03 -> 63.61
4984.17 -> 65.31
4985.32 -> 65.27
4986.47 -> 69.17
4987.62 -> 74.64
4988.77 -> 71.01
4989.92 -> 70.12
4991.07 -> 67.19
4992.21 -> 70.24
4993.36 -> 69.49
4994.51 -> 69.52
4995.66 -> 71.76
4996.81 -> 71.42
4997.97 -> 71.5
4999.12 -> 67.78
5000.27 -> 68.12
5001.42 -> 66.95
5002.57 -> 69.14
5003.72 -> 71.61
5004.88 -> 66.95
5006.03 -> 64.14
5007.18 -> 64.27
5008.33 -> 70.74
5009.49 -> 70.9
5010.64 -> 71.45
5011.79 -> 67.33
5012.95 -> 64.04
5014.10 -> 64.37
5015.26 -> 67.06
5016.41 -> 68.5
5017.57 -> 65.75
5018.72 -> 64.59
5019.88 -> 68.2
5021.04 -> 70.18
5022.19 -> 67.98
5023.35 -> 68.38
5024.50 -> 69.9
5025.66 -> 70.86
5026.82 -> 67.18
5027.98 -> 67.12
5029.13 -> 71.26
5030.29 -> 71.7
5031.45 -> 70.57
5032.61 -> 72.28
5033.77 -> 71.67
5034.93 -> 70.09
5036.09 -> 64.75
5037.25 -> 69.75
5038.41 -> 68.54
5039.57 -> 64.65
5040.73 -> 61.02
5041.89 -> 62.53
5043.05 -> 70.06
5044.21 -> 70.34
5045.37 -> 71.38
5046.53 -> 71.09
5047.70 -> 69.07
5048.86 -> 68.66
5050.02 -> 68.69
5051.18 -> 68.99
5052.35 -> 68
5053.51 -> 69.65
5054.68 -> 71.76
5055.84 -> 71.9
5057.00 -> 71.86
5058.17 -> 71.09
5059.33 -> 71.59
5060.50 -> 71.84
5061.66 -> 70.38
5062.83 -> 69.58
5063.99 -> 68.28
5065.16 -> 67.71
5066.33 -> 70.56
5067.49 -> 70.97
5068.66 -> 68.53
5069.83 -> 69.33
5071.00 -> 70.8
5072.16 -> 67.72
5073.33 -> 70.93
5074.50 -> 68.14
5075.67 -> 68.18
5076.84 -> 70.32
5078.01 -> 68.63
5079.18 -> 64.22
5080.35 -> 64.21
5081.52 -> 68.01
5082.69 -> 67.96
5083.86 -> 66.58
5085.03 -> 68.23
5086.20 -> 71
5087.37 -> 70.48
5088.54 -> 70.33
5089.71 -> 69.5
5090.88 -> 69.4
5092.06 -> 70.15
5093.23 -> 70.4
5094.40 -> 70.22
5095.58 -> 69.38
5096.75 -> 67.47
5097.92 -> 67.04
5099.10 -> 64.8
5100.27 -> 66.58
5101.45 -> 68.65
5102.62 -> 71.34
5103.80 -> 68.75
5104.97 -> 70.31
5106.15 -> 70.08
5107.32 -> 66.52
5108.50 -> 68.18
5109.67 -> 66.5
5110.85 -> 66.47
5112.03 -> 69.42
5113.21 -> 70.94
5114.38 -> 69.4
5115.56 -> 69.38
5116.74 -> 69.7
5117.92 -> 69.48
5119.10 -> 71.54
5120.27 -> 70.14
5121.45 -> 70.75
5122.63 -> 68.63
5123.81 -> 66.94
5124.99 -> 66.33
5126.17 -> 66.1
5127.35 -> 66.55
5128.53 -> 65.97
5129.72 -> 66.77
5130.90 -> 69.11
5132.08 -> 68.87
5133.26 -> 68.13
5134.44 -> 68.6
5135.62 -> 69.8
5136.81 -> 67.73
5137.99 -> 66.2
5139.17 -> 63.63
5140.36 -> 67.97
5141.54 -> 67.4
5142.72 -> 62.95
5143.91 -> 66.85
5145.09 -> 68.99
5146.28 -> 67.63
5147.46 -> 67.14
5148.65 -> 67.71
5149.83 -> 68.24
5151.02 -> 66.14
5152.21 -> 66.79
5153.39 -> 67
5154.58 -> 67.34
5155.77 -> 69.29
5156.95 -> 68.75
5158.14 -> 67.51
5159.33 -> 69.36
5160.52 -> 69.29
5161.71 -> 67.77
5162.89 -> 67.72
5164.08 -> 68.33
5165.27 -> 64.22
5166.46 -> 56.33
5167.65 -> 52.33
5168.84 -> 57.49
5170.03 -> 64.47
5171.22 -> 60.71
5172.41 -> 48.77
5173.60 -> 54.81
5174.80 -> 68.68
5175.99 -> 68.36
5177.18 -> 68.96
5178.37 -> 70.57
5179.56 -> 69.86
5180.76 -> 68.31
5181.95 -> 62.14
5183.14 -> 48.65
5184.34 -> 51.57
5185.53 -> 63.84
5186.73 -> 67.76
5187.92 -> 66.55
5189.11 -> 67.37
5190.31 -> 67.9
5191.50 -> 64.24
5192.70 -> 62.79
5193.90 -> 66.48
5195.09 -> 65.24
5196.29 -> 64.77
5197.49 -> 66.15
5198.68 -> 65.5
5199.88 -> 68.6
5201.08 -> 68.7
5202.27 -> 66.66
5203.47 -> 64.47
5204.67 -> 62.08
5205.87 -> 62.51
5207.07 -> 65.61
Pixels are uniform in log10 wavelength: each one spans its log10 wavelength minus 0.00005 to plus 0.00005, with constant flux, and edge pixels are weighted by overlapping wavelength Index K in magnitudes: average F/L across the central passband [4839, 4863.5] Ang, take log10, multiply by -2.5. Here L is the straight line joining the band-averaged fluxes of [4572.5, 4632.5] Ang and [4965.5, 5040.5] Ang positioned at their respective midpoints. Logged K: 0.077 mag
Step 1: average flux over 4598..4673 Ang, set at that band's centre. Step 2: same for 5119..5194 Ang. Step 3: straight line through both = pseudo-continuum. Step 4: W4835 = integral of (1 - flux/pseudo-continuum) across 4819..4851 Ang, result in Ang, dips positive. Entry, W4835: -0.80 Ang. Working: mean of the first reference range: 72.7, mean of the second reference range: 65.7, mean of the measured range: 71.7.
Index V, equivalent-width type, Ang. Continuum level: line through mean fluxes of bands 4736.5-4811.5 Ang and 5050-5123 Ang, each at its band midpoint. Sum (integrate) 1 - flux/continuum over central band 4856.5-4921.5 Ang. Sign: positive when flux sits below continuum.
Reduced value 3.3 Ang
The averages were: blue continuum 72.4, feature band 67.6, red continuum 69.2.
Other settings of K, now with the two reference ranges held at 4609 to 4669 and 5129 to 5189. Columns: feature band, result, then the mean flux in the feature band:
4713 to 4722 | -0.03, 73.4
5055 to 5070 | -0.06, 70.3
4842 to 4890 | 0.04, 66.8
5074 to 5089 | -0.03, 68.2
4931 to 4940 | -0.01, 69.1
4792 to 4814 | -0.03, 72.2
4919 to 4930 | -0.01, 69.4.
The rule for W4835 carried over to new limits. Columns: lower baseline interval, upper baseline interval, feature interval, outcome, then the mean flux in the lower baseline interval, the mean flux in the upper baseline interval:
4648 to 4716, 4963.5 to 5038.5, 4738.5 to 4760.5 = -0.41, 72.5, 69.1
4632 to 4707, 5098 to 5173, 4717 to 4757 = -0.79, 72.6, 66.9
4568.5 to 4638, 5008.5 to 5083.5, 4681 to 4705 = -0.38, 72.5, 68.8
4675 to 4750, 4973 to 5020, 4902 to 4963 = -0.57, 73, 68.7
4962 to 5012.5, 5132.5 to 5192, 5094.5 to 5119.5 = -0.79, 69.6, 65.2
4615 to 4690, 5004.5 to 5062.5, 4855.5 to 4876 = 2.58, 72.9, 68.7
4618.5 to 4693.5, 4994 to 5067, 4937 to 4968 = -0.52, 72.9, 68.9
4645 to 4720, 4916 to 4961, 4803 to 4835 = -0.43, 72.5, 70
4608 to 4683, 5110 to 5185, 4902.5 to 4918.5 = -0.32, 72.9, 66.1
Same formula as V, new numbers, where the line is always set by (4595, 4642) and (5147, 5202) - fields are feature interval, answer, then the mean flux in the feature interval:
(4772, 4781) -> -0.24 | 72.5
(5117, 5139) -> -0.89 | 68.1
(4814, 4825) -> -0.36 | 72.3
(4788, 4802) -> -0.40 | 72.4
